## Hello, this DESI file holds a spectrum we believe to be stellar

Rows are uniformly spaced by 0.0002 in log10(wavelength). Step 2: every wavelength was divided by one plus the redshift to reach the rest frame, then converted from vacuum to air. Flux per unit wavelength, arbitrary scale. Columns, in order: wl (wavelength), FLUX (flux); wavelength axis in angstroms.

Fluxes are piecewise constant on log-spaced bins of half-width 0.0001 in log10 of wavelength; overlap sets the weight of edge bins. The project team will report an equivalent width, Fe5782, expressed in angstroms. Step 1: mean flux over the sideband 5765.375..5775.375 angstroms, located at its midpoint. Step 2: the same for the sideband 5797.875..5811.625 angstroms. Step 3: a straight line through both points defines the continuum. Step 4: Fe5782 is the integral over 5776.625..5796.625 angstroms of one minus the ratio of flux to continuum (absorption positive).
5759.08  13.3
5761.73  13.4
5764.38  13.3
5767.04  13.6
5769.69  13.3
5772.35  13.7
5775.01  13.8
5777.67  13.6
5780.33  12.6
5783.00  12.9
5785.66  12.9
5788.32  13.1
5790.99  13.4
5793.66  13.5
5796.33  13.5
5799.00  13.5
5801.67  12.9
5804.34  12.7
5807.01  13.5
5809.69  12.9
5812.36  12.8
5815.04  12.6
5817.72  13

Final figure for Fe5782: 0.3 angstroms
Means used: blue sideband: 13.6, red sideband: 13.1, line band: 13.2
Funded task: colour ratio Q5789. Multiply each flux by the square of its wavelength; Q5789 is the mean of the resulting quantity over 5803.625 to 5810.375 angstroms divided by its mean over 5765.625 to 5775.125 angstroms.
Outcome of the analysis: 1.0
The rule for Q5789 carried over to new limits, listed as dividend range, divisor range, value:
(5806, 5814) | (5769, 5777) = 0.97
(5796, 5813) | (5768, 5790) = 1.00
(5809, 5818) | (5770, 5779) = 0.95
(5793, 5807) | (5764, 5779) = 0.99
